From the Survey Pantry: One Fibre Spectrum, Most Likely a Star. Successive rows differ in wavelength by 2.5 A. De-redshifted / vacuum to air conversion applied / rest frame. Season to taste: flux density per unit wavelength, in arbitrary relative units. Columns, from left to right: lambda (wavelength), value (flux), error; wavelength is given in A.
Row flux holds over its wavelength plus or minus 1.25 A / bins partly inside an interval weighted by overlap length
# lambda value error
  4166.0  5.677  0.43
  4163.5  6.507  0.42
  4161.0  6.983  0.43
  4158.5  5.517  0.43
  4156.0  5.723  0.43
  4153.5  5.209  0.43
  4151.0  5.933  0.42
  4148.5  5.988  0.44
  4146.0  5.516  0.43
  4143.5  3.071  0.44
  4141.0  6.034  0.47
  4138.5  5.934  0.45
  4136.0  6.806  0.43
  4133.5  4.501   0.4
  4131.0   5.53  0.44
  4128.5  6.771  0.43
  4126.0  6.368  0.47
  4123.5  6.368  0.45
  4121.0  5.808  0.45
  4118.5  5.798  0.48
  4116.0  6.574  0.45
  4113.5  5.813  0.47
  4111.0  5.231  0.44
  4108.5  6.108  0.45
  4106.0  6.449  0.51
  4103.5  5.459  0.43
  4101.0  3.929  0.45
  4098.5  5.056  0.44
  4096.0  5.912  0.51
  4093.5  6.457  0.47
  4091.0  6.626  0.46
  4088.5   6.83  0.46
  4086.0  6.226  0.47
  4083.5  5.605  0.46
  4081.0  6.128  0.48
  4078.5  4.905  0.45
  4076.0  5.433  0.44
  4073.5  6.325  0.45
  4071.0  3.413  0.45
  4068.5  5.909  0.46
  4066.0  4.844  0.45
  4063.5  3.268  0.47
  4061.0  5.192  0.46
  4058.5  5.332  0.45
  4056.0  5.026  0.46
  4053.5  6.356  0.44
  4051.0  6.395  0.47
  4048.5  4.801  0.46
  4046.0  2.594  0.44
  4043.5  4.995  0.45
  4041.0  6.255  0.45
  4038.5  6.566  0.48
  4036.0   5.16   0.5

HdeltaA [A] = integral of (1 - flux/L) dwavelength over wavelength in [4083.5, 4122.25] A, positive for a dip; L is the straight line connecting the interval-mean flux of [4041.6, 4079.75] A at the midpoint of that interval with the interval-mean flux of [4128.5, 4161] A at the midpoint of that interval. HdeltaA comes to -4.2 A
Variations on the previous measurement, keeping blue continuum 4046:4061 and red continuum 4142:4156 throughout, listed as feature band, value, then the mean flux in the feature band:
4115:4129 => -2.7 A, 6.25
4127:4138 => -1.4 A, 5.91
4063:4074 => 1.1 A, 4.75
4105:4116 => -1.5 A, 5.96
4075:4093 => -2.5 A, 5.99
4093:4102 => 0.0 A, 5.28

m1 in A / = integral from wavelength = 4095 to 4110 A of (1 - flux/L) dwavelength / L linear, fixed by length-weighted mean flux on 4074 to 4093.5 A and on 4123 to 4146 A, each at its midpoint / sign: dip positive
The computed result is 1.0 A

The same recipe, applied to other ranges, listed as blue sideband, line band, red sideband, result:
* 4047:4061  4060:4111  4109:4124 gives 1.9 A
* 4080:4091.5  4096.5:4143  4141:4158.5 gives -0.1 A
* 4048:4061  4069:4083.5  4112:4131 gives 1.2 A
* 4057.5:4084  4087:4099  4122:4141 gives -1.8 A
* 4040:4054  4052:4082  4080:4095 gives 2.8 A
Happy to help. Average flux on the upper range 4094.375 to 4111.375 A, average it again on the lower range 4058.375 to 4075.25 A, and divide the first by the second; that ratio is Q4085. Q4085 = 1.1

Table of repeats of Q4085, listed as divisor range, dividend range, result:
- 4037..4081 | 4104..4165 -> 1.13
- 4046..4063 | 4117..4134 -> 1.14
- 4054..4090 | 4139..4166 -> 1.06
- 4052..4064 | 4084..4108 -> 1.14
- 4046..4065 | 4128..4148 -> 1.09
